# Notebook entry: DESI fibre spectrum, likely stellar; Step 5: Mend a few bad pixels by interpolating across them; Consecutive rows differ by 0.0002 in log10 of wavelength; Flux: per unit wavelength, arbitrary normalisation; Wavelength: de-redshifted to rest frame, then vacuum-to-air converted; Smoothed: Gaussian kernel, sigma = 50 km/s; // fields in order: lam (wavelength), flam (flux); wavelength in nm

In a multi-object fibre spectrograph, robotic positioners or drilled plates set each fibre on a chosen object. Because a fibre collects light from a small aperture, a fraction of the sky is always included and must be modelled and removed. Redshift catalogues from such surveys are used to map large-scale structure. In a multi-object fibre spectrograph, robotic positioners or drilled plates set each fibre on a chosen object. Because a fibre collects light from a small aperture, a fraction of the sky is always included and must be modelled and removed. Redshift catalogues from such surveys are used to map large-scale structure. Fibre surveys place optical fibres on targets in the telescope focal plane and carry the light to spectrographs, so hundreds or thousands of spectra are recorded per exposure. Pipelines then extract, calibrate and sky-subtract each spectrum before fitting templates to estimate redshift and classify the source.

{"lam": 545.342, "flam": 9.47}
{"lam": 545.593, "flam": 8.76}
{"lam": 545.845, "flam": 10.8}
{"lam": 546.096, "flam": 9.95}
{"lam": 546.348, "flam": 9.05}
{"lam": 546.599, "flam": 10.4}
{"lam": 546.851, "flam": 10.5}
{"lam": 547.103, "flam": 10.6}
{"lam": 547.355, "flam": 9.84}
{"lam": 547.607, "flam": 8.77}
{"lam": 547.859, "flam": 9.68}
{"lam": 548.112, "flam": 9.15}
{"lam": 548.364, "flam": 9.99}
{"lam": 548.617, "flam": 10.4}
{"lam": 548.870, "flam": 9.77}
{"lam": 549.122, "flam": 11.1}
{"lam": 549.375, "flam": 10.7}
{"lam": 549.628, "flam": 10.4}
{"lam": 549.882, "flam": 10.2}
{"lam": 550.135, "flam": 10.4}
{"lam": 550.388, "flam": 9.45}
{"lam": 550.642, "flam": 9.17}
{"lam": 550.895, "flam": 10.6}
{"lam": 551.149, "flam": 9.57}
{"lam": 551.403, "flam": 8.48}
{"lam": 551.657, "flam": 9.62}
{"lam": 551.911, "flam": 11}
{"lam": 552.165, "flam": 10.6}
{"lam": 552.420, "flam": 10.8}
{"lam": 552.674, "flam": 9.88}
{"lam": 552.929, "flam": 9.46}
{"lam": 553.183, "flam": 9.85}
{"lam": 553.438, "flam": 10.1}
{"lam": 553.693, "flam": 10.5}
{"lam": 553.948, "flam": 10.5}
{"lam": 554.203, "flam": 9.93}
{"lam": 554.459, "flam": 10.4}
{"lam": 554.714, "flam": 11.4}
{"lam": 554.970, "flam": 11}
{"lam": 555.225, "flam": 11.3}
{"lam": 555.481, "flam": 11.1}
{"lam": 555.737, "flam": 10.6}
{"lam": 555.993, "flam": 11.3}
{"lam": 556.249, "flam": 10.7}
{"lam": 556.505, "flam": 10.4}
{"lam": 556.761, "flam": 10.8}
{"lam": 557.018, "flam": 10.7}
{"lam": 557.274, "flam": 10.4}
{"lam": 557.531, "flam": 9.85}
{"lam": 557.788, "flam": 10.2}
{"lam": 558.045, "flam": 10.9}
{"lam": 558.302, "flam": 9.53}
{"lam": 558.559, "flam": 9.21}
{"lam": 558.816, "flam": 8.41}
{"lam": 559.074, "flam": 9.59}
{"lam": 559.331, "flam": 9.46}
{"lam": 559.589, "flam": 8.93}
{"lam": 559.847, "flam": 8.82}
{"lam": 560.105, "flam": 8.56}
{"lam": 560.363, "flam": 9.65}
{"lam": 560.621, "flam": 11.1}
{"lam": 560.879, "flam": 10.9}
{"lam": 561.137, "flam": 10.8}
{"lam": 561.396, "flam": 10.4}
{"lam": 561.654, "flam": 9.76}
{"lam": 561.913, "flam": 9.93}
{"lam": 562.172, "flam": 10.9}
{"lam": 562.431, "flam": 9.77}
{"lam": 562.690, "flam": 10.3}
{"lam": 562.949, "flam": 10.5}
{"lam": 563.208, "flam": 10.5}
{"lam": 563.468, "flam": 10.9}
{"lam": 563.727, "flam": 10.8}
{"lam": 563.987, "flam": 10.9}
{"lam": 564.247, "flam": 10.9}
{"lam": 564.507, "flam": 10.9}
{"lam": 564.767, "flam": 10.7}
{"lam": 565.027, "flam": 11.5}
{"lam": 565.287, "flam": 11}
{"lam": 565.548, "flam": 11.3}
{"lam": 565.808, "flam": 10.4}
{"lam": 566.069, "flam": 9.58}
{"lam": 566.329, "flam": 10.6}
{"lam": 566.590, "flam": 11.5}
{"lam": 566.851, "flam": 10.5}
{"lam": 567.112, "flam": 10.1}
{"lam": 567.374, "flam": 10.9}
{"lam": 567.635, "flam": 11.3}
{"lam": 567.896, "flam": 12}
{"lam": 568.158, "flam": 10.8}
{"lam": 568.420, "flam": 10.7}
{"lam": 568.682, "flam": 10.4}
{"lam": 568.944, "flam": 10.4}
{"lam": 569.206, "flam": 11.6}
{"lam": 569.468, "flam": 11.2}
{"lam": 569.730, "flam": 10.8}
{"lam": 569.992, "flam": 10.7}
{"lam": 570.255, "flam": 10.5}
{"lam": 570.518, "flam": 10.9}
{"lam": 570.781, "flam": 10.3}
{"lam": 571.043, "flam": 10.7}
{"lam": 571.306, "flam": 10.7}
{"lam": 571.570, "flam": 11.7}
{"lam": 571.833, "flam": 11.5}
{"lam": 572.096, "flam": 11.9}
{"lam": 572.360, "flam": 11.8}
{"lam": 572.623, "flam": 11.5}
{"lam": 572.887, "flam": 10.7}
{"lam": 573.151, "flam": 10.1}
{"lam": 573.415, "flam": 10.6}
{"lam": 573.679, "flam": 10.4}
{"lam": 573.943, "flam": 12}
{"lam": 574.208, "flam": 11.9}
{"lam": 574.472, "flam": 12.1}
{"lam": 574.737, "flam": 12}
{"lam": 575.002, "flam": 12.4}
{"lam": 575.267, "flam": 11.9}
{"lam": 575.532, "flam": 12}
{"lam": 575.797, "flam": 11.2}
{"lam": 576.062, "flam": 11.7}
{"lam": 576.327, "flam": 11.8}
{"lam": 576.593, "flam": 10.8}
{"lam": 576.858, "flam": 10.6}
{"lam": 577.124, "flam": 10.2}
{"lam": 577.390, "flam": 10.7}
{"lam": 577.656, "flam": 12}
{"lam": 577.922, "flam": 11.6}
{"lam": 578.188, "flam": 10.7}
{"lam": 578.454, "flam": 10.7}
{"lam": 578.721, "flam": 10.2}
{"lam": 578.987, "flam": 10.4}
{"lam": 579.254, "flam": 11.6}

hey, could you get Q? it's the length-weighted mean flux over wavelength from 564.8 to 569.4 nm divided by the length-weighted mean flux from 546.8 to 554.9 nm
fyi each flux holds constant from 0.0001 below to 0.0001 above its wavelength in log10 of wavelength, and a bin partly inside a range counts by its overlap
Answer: 1.08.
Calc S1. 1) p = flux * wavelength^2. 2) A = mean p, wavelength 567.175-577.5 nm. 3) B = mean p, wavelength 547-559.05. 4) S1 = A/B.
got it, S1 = 1.17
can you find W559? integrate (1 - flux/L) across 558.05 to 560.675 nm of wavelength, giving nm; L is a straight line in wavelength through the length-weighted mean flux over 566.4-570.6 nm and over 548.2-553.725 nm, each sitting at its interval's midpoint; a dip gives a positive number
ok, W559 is 0.28 nm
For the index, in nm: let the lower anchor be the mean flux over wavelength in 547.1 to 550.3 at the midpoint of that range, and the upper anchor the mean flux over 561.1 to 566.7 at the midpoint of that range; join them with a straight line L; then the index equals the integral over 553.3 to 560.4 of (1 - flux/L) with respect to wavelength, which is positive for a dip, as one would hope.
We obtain 0.14 nm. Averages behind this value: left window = 10.1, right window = 10.6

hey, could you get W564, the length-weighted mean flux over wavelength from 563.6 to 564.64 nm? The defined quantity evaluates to 10.9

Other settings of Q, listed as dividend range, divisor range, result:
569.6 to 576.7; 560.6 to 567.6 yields 1.06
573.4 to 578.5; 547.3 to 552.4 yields 1.14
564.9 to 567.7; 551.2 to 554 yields 1.07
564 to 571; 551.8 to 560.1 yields 1.06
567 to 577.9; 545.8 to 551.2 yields 1.11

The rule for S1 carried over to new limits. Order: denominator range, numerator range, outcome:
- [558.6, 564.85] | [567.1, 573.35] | 1.12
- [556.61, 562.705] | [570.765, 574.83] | 1.19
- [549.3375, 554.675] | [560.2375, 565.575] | 1.10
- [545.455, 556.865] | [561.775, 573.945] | 1.13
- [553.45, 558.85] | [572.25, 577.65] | 1.16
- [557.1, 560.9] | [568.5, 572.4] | 1.18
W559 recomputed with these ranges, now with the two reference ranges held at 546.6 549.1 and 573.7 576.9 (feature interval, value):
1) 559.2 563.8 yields 0.301 nm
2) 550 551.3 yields 0.038 nm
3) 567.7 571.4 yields 0.154 nm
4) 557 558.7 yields 0.082 nm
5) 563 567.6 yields 0.115 nm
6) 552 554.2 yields 0.013 nm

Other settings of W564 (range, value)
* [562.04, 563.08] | 10.4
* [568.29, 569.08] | 10.5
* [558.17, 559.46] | 9.25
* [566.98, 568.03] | 11.1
